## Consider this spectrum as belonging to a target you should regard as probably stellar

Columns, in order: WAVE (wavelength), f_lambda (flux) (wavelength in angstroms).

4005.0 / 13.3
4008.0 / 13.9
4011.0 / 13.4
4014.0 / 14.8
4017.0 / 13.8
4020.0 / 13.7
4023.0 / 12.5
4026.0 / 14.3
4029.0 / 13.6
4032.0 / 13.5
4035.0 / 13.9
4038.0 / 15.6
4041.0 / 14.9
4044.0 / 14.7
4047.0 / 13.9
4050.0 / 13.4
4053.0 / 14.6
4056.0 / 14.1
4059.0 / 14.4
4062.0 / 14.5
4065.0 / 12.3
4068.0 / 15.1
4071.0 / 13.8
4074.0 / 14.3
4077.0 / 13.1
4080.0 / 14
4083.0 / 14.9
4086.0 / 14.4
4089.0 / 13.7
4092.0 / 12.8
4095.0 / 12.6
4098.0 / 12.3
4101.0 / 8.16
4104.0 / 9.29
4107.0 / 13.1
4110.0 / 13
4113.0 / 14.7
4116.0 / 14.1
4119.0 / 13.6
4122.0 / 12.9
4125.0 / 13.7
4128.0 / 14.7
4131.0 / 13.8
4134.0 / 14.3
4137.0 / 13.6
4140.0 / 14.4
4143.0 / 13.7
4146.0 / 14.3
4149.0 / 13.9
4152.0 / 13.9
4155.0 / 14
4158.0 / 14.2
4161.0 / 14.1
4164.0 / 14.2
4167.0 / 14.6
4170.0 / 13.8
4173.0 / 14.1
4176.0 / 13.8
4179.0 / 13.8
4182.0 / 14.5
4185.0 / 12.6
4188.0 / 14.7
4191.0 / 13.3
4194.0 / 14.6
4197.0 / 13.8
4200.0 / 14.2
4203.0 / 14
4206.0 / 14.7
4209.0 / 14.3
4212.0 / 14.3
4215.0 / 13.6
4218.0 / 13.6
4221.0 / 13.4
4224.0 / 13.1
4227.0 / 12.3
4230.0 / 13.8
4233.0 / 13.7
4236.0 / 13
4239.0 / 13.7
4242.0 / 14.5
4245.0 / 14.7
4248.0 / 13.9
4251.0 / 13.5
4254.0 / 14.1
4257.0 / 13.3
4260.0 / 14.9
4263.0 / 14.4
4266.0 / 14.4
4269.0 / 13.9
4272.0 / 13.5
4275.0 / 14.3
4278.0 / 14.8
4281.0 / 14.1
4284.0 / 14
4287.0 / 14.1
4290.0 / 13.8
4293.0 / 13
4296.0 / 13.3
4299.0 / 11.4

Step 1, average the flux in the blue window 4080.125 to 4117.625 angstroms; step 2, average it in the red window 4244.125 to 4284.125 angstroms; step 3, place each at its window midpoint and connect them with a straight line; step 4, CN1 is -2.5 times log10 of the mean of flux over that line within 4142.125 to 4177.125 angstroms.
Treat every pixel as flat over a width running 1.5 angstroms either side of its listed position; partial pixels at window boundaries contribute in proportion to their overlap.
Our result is -0.06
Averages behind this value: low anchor 12.8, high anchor 14.1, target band 14.1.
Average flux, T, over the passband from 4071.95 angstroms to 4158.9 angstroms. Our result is 13.4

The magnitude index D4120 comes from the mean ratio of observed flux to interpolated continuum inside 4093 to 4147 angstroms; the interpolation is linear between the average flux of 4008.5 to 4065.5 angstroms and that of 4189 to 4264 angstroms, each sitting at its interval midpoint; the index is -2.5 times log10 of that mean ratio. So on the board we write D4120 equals 0.07 mag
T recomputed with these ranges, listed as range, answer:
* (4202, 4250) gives 13.8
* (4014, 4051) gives 14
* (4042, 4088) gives 14.1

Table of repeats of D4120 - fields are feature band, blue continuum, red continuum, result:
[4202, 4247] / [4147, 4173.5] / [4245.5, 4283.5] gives 0.03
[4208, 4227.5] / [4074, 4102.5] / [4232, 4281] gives 0.02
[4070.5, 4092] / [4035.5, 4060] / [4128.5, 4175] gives 0.03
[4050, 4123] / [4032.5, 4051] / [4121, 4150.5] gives 0.07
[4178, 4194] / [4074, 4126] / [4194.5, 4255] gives -0.02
